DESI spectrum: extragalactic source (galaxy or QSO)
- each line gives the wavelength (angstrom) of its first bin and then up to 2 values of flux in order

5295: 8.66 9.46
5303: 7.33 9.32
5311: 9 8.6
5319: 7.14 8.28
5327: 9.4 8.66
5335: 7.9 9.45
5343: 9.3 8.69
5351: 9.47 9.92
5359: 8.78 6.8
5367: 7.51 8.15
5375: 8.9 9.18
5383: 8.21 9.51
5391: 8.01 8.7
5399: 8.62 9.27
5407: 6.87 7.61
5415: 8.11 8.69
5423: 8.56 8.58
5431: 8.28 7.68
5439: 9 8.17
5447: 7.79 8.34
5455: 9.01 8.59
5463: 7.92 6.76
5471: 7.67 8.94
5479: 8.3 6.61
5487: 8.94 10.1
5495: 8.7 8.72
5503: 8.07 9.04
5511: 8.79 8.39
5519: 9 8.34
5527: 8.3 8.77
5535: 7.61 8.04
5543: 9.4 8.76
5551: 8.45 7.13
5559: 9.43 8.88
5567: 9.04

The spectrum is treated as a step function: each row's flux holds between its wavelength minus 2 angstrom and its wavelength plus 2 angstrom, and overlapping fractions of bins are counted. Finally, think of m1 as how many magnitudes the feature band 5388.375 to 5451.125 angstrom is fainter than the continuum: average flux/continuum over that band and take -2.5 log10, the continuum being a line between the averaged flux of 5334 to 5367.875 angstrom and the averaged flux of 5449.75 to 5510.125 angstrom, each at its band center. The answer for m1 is 0.03 mag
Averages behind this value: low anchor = 8.71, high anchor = 8.39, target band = 8.28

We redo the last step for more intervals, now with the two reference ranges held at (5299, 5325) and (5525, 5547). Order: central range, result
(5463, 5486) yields 0.09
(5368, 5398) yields -0.03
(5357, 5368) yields 0.09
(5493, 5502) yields -0.03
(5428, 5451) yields 0.03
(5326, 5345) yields -0.07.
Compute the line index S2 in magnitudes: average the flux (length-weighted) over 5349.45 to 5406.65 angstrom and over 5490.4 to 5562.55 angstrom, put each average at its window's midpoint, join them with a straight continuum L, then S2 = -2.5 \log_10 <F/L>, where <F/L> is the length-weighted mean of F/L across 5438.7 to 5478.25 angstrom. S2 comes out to 0.05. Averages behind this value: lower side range 8.59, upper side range 8.59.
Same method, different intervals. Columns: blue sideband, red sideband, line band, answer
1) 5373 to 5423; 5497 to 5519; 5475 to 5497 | 0.00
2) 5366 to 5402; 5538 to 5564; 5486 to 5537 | -0.01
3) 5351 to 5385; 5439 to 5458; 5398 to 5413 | 0.05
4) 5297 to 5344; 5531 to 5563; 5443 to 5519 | 0.02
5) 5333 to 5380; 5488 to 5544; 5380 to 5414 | 0.04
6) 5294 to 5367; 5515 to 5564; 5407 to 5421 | 0.08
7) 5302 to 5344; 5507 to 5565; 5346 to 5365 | -0.02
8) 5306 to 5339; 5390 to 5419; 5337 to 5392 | -0.04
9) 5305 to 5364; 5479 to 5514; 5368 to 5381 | 0.01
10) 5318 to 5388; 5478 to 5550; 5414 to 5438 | 0.03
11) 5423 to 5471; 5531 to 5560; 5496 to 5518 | -0.04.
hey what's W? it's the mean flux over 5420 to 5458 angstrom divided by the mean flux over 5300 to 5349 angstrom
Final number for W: 1.0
